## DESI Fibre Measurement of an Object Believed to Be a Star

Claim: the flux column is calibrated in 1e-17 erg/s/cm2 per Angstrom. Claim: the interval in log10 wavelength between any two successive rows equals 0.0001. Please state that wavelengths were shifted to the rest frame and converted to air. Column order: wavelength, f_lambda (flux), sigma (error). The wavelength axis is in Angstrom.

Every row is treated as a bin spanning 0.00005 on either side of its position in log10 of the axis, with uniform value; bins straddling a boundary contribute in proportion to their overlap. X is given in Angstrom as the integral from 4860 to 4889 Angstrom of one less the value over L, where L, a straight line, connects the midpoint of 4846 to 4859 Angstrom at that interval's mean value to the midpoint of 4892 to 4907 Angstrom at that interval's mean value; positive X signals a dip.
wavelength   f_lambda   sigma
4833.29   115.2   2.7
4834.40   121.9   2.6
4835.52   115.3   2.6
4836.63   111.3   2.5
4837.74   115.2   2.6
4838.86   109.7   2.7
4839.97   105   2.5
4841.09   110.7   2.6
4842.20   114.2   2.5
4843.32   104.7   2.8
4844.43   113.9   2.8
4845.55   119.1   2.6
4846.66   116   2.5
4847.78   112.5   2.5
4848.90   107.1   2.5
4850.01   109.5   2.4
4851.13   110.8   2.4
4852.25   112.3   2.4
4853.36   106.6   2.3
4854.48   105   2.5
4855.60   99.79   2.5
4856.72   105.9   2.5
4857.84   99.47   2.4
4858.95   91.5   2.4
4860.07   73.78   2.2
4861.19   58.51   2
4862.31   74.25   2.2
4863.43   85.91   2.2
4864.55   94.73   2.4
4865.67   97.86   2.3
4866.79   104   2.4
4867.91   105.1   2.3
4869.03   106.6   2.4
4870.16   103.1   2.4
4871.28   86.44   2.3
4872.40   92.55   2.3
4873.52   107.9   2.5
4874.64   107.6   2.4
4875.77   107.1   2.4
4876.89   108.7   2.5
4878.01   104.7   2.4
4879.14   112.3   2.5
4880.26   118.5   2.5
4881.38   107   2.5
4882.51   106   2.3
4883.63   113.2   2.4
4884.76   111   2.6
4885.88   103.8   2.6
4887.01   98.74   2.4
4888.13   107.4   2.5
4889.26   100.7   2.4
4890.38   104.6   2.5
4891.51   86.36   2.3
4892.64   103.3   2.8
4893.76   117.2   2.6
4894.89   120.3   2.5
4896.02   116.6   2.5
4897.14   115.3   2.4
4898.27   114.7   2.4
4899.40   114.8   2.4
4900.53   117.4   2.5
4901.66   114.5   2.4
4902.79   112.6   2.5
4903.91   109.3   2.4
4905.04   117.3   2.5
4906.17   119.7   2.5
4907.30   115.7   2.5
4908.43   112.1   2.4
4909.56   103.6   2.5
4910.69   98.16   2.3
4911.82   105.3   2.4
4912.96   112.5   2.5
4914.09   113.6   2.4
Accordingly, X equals 2.7 Angstrom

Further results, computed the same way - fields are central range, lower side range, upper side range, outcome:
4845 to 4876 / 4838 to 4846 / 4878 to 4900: 2.88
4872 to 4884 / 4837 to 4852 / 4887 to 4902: 0.26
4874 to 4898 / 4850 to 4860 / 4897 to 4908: 0.56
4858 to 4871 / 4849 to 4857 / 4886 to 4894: 1.83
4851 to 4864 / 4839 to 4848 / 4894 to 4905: 2.26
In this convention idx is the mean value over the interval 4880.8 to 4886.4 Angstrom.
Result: 108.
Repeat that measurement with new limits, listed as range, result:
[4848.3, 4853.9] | 109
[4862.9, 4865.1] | 90.4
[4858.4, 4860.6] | 82.7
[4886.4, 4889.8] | 102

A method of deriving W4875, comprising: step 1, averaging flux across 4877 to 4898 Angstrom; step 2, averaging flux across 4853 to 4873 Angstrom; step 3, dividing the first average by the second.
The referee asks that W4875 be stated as 1.15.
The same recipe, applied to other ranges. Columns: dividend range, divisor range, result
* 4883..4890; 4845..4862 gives 1.04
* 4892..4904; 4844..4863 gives 1.13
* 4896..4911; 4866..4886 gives 1.07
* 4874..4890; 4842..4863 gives 1.06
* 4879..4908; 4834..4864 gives 1.07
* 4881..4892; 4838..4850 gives 0.93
